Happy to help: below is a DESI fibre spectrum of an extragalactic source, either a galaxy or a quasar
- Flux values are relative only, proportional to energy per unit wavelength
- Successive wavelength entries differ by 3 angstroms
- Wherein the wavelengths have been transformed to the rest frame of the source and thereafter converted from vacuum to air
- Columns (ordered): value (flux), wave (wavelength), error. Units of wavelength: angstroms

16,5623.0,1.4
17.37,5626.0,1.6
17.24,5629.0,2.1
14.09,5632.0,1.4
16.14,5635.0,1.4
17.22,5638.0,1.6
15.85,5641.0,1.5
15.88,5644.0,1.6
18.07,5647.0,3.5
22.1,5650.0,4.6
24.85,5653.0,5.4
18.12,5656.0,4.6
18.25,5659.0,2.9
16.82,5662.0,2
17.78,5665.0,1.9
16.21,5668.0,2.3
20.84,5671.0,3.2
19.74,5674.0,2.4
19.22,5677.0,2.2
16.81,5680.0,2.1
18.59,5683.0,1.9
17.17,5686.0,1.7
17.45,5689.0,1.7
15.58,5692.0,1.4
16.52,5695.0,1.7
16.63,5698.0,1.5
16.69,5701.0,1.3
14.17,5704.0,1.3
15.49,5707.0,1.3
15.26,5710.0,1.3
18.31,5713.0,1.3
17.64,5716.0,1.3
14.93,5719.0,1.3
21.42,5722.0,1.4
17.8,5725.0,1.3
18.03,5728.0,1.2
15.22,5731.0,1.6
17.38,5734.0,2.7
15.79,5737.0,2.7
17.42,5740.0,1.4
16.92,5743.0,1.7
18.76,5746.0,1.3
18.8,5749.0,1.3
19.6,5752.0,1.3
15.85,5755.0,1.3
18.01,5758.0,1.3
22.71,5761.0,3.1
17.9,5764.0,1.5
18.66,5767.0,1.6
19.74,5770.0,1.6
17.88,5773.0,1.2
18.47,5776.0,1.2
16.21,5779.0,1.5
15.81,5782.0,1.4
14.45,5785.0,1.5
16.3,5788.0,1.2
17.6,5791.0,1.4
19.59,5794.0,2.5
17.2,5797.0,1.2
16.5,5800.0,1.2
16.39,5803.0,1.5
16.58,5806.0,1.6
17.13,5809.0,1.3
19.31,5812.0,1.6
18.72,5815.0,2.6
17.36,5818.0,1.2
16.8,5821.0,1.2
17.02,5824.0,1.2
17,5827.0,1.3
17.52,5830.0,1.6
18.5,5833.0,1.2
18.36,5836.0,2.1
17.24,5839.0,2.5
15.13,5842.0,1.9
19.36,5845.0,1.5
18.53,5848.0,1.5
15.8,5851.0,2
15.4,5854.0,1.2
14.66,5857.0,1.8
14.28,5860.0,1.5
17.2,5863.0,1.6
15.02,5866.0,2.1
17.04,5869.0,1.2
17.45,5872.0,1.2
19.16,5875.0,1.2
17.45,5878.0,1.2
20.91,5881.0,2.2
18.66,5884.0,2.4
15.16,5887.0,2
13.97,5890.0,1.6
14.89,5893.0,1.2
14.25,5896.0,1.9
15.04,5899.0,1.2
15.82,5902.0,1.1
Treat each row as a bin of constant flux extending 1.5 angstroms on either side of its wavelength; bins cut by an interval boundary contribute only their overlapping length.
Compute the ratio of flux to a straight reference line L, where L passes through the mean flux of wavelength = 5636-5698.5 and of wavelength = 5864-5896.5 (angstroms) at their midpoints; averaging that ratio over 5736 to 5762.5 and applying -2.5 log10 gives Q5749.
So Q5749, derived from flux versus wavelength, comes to -0.04 mag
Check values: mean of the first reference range 18.1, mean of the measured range 18.3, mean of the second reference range 16.8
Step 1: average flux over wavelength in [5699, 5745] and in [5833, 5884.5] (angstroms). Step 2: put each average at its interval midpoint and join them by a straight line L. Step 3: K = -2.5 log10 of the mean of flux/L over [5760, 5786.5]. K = -0.06 mag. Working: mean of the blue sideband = 16.9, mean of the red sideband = 17.2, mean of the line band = 17.9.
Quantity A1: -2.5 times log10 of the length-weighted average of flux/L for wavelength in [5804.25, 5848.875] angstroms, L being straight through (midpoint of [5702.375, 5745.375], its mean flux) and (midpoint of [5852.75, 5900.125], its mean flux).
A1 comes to -0.07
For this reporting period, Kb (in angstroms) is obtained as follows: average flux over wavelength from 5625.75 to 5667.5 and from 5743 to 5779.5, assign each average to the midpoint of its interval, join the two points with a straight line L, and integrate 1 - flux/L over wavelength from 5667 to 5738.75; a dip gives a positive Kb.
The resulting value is 3.8 angstroms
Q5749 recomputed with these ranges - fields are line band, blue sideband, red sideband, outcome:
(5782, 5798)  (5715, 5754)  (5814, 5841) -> 0.04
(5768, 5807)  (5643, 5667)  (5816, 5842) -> 0.04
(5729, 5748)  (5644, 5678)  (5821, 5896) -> 0.08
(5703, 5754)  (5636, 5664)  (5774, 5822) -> 0.03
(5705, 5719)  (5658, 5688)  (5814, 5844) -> 0.10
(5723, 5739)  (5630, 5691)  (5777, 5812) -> 0.03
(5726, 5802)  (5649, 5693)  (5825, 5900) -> 0.01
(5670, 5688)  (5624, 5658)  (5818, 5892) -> -0.05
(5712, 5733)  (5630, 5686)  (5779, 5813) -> 0.00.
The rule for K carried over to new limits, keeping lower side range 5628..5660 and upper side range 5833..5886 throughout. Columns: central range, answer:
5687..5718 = 0.089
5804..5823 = -0.016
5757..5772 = -0.110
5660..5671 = 0.023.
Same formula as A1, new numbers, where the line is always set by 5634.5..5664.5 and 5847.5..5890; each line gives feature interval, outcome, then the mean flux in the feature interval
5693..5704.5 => 0.12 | 16.1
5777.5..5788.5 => 0.12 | 15.6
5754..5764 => -0.08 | 18.9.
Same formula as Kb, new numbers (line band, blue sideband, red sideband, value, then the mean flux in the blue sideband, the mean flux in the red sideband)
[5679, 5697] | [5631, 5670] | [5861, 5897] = 0.7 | 17.9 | 16.8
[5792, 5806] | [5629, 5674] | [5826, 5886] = 0.1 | 18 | 17.2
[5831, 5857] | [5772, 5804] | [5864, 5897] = -0.5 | 16.9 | 16.8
